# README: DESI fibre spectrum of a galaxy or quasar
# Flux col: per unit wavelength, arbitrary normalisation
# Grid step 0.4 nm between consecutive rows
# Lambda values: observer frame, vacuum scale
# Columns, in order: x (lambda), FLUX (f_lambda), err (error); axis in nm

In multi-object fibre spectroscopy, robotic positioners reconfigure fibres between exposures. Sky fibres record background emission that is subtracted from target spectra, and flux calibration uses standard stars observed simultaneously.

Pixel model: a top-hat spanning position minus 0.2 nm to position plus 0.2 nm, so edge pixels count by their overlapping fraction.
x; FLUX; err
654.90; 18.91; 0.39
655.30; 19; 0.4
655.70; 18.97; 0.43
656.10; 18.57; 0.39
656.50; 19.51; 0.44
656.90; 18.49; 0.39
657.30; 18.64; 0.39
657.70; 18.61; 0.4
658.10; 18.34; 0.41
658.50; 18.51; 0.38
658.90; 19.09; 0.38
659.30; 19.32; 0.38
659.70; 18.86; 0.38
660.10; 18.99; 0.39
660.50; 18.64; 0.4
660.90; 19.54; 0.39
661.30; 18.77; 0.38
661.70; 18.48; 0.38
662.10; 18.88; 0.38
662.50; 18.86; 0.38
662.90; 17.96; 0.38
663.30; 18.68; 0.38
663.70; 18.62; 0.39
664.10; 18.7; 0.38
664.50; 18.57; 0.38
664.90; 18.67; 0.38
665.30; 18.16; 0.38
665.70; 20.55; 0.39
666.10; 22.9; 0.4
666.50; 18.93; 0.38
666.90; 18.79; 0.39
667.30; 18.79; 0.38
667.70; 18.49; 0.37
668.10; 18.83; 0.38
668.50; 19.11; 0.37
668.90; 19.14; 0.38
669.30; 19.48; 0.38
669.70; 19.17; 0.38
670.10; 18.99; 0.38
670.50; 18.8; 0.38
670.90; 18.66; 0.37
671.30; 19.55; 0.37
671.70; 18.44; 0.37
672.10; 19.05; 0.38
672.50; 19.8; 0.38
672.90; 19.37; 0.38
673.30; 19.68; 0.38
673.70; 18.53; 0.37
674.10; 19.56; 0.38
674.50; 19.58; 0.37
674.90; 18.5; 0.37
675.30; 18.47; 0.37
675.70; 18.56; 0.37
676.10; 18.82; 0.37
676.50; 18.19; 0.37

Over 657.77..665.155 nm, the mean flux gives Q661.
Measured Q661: 18.7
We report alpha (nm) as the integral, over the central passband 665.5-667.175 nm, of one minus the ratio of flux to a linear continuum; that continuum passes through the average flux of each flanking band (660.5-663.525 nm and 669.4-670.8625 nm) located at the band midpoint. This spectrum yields -0.12 nm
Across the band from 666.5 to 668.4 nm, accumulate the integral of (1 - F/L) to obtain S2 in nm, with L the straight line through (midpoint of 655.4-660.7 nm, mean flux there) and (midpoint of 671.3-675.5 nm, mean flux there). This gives 0.02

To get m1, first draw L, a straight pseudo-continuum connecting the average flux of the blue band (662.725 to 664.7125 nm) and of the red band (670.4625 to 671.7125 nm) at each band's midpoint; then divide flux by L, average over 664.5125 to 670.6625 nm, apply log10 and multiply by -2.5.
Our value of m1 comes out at -0.029 mag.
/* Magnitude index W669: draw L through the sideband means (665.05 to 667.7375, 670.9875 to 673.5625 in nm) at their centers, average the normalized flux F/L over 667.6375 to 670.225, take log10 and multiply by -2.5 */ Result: 0.021 mag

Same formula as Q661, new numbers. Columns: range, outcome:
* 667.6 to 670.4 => 19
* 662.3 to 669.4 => 19.1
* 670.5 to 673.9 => 19.1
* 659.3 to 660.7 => 18.9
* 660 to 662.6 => 18.9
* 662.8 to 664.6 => 18.5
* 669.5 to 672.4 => 19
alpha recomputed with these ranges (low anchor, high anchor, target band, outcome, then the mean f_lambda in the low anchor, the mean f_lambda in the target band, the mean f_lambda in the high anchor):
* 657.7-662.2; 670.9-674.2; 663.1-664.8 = 0.03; 18.8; 18.6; 19.2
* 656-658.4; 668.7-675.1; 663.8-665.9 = 0.00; 18.7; 18.9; 19.1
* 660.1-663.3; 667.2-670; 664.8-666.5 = -0.10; 18.7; 20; 19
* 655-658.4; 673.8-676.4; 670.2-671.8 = 0.00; 18.8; 18.9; 18.9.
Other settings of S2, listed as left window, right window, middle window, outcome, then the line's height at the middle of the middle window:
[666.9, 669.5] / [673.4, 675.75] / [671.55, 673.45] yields -0.03 nm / 18.9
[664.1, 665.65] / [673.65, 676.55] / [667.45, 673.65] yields -0.11 nm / 18.8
